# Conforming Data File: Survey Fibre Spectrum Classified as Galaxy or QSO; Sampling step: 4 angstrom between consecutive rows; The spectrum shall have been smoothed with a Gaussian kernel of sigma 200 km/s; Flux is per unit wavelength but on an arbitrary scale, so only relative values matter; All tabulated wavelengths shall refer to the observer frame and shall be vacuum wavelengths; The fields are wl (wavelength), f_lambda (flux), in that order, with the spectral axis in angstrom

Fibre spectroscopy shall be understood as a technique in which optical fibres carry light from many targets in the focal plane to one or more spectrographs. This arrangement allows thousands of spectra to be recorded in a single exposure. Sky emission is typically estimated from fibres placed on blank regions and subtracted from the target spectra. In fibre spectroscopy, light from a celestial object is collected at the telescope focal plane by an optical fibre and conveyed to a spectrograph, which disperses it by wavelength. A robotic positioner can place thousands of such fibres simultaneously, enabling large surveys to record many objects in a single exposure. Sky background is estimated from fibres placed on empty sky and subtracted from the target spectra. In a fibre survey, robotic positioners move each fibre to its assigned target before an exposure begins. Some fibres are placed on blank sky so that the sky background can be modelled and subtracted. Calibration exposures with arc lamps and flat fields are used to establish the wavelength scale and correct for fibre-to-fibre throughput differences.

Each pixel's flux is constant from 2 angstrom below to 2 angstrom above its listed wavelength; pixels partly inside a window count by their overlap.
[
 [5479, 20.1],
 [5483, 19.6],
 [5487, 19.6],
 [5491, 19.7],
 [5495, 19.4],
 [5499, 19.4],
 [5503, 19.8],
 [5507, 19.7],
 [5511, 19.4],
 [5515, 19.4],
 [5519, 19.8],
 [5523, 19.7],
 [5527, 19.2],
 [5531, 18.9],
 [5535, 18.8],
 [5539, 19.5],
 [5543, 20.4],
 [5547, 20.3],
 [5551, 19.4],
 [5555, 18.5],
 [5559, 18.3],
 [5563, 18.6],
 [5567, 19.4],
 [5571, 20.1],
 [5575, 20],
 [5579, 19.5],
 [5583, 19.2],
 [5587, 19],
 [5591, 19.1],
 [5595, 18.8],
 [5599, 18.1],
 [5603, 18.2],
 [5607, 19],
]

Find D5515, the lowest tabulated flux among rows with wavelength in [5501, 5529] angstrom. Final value 19.2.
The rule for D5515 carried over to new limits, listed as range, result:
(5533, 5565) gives 18.3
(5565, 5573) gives 19.4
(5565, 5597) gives 18.8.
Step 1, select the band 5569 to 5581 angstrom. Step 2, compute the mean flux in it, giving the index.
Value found 19.9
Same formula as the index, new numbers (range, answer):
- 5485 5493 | 19.6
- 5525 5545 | 19.4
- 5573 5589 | 19.4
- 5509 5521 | 19.5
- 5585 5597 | 19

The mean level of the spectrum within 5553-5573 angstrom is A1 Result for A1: 19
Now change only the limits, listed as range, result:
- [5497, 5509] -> 19.6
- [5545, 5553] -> 19.9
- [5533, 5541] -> 19.1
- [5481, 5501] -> 19.5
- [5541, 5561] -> 19.4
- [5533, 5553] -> 19.7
